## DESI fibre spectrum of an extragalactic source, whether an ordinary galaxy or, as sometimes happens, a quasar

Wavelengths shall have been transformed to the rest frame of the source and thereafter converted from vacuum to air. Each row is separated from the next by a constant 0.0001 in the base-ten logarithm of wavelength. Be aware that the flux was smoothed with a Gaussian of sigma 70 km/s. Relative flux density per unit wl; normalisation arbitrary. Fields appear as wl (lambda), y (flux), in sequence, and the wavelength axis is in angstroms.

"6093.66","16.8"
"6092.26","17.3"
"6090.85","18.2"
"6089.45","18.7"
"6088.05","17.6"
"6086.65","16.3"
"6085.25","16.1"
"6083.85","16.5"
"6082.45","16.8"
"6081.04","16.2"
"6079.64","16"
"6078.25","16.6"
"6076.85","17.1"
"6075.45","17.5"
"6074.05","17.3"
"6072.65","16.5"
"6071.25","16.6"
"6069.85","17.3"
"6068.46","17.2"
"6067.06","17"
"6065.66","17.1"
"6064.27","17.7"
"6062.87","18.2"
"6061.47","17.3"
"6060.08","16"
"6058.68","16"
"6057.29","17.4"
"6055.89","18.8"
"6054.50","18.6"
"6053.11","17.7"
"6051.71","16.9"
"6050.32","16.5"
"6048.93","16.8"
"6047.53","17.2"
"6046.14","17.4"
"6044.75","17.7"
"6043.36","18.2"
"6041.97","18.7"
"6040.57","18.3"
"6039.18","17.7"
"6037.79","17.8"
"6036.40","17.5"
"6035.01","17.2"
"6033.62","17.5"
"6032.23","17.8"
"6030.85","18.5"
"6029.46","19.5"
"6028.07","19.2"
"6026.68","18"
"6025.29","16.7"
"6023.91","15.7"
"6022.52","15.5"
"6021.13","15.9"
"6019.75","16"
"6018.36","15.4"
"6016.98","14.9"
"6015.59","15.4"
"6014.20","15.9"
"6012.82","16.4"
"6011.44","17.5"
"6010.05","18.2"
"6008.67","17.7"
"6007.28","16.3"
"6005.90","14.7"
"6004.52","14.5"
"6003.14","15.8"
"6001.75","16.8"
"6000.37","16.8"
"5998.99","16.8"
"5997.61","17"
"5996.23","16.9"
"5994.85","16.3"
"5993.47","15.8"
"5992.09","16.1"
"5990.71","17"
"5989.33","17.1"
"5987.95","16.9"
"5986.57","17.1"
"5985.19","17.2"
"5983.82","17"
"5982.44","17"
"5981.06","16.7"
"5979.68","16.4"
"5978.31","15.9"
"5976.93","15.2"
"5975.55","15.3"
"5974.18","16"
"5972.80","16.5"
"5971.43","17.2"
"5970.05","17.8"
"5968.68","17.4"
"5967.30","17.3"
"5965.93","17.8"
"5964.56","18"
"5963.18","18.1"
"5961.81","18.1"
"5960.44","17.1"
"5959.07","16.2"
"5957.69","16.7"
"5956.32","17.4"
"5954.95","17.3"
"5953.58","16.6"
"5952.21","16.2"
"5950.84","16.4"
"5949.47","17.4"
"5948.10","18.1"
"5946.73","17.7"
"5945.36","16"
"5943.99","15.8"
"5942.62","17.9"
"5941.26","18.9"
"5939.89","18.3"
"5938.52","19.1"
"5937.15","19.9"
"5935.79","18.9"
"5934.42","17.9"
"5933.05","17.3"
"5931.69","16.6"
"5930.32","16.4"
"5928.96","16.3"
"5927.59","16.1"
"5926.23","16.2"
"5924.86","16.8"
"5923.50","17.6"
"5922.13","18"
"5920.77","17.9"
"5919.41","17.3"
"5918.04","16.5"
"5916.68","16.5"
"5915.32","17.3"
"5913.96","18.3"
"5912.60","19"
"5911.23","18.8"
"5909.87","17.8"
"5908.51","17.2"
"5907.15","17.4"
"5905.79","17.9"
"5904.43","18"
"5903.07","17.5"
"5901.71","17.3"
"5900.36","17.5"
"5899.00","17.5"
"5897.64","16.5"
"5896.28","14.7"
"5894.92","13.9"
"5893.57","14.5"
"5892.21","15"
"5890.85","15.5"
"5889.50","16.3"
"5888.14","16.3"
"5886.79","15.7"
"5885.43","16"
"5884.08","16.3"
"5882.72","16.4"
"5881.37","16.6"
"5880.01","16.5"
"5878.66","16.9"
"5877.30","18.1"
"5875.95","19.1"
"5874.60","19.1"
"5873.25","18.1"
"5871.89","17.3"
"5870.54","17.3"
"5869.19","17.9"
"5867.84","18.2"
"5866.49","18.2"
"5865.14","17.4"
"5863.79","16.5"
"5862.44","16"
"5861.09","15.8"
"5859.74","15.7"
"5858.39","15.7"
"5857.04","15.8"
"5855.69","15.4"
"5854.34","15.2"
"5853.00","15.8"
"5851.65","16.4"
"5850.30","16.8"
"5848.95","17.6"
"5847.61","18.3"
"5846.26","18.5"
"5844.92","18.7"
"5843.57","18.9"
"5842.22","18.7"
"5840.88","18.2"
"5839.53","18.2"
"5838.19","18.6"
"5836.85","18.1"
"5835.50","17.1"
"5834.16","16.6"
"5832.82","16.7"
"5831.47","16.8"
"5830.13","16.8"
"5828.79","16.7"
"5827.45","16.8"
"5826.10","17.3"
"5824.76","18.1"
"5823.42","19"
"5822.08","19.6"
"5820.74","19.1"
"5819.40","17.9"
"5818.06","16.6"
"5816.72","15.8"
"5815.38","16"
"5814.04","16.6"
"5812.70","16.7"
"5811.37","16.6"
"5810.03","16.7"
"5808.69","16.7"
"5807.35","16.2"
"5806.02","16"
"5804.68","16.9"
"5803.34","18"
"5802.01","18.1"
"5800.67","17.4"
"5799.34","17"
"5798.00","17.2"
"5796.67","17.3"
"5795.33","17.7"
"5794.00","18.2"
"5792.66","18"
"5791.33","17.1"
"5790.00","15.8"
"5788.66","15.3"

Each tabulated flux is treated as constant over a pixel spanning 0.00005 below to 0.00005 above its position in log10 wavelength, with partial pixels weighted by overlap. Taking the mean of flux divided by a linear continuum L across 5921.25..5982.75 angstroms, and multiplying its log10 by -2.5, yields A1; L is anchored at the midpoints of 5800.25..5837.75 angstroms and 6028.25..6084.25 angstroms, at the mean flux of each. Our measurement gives 0.01 mag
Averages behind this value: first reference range 17.2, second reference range 17.4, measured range 17.2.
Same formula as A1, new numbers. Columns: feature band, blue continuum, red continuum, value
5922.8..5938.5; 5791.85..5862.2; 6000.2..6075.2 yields -0.01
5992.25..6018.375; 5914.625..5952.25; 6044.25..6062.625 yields 0.07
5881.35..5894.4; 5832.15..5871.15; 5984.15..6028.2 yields 0.08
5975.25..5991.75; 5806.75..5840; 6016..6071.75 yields 0.04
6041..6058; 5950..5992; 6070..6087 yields -0.06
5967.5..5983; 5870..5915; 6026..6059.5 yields 0.06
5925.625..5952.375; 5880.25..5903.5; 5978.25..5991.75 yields -0.06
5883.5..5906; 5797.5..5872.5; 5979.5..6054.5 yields 0.06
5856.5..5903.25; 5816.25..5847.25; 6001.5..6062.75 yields 0.06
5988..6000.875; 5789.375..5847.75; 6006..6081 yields 0.04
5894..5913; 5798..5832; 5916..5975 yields 0.01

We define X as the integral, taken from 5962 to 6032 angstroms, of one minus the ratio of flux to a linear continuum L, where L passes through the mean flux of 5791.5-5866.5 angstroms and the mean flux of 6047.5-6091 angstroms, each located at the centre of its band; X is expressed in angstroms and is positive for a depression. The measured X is 1.7 angstroms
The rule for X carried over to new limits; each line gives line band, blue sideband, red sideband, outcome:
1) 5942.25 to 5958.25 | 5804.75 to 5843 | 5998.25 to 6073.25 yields 0.2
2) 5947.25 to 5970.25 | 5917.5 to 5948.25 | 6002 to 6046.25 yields 0.0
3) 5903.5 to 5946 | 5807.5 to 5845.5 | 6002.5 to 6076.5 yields -0.6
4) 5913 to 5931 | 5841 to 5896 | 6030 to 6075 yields -0.1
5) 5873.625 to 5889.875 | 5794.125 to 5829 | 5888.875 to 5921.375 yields 0.0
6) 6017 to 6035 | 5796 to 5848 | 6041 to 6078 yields 0.3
